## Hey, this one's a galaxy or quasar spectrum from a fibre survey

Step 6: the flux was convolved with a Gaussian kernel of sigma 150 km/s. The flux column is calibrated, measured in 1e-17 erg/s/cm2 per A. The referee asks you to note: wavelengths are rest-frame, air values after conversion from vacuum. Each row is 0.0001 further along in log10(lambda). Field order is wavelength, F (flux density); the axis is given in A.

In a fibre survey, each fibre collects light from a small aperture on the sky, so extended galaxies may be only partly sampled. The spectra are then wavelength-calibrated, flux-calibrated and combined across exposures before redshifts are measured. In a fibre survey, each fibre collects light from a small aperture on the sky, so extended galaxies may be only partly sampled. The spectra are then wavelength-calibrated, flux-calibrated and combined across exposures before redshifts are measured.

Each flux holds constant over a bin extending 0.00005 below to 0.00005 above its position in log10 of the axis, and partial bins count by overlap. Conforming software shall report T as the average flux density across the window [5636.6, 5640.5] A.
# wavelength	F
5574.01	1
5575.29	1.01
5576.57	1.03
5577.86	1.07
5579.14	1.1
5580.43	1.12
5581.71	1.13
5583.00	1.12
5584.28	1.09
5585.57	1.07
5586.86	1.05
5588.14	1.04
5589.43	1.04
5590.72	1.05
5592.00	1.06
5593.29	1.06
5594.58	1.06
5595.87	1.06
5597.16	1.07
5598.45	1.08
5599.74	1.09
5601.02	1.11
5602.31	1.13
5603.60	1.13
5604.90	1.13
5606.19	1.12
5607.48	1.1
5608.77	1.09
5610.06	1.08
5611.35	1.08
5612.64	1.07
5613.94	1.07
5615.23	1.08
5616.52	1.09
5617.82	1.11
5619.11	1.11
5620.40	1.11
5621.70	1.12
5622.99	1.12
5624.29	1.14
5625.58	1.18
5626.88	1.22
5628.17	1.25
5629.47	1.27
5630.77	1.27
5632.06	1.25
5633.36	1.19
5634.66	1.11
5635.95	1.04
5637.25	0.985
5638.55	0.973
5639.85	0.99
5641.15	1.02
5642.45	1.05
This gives 0.981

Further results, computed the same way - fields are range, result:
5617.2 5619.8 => 1.11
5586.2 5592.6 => 1.05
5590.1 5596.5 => 1.06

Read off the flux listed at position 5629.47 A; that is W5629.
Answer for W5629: 1.27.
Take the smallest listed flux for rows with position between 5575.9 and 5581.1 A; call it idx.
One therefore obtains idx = 1.03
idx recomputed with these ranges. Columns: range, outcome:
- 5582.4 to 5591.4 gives 1.04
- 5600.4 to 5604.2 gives 1.11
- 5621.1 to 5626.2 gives 1.12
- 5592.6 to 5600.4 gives 1.06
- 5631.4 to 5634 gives 1.19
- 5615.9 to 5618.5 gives 1.09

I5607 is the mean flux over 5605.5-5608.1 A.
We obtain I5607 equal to 1.11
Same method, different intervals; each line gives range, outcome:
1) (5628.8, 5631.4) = 1.27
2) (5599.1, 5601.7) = 1.1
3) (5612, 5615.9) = 1.07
